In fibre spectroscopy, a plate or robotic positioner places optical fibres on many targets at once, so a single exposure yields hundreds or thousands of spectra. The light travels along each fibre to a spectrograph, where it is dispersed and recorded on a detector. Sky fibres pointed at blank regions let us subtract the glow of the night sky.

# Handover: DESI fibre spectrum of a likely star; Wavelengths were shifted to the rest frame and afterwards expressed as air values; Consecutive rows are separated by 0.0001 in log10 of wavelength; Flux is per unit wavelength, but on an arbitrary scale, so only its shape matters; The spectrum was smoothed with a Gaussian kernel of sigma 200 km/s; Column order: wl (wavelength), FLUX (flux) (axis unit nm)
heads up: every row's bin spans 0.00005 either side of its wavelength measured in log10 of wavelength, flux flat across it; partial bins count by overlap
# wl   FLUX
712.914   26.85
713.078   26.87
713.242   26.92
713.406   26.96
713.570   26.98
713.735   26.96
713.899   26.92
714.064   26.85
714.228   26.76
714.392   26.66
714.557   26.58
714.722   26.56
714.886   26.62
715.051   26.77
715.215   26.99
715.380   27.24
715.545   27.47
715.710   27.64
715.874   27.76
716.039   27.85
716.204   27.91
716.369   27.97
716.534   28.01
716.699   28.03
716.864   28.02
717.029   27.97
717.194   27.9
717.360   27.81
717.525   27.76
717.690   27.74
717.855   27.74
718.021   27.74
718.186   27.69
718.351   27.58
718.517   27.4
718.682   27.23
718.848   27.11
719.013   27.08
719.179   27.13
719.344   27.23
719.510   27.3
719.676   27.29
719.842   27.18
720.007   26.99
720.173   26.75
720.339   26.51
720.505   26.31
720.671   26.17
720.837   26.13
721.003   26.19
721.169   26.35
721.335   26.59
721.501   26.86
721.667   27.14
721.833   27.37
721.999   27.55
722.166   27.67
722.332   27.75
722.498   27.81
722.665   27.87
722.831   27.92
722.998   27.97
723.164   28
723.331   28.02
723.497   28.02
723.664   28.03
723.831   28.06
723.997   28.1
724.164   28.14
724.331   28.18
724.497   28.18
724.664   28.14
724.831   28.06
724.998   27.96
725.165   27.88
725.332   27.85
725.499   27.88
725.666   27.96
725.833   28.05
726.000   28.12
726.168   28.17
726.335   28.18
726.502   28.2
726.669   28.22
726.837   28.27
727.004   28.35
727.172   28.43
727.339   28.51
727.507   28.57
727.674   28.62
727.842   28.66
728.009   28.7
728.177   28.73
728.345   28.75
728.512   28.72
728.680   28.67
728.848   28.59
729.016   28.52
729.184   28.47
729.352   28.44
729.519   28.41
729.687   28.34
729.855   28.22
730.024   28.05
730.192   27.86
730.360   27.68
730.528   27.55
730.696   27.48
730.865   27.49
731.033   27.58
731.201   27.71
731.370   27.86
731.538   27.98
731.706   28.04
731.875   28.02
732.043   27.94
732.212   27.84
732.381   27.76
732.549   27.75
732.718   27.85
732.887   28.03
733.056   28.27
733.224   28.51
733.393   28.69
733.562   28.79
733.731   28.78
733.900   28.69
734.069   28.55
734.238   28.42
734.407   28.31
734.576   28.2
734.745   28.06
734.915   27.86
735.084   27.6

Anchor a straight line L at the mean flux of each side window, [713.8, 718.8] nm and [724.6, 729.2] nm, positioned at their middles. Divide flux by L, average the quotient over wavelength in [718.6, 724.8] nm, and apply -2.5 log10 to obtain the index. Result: 0.02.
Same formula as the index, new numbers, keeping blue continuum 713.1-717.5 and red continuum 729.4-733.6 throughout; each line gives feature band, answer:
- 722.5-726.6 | -0.01 mag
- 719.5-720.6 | 0.03 mag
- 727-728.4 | -0.03 mag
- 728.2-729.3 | -0.03 mag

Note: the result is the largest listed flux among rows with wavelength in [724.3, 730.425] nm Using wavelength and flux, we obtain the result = 28.75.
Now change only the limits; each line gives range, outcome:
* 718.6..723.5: 28.02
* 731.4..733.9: 28.79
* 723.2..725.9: 28.18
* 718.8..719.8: 27.3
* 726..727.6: 28.57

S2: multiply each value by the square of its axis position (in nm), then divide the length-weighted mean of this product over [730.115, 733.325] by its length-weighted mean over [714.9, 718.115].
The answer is 1.05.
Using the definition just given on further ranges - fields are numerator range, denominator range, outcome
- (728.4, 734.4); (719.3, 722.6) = 1.08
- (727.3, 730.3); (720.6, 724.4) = 1.05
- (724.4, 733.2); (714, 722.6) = 1.06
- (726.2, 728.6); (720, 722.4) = 1.08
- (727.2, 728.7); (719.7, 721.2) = 1.10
